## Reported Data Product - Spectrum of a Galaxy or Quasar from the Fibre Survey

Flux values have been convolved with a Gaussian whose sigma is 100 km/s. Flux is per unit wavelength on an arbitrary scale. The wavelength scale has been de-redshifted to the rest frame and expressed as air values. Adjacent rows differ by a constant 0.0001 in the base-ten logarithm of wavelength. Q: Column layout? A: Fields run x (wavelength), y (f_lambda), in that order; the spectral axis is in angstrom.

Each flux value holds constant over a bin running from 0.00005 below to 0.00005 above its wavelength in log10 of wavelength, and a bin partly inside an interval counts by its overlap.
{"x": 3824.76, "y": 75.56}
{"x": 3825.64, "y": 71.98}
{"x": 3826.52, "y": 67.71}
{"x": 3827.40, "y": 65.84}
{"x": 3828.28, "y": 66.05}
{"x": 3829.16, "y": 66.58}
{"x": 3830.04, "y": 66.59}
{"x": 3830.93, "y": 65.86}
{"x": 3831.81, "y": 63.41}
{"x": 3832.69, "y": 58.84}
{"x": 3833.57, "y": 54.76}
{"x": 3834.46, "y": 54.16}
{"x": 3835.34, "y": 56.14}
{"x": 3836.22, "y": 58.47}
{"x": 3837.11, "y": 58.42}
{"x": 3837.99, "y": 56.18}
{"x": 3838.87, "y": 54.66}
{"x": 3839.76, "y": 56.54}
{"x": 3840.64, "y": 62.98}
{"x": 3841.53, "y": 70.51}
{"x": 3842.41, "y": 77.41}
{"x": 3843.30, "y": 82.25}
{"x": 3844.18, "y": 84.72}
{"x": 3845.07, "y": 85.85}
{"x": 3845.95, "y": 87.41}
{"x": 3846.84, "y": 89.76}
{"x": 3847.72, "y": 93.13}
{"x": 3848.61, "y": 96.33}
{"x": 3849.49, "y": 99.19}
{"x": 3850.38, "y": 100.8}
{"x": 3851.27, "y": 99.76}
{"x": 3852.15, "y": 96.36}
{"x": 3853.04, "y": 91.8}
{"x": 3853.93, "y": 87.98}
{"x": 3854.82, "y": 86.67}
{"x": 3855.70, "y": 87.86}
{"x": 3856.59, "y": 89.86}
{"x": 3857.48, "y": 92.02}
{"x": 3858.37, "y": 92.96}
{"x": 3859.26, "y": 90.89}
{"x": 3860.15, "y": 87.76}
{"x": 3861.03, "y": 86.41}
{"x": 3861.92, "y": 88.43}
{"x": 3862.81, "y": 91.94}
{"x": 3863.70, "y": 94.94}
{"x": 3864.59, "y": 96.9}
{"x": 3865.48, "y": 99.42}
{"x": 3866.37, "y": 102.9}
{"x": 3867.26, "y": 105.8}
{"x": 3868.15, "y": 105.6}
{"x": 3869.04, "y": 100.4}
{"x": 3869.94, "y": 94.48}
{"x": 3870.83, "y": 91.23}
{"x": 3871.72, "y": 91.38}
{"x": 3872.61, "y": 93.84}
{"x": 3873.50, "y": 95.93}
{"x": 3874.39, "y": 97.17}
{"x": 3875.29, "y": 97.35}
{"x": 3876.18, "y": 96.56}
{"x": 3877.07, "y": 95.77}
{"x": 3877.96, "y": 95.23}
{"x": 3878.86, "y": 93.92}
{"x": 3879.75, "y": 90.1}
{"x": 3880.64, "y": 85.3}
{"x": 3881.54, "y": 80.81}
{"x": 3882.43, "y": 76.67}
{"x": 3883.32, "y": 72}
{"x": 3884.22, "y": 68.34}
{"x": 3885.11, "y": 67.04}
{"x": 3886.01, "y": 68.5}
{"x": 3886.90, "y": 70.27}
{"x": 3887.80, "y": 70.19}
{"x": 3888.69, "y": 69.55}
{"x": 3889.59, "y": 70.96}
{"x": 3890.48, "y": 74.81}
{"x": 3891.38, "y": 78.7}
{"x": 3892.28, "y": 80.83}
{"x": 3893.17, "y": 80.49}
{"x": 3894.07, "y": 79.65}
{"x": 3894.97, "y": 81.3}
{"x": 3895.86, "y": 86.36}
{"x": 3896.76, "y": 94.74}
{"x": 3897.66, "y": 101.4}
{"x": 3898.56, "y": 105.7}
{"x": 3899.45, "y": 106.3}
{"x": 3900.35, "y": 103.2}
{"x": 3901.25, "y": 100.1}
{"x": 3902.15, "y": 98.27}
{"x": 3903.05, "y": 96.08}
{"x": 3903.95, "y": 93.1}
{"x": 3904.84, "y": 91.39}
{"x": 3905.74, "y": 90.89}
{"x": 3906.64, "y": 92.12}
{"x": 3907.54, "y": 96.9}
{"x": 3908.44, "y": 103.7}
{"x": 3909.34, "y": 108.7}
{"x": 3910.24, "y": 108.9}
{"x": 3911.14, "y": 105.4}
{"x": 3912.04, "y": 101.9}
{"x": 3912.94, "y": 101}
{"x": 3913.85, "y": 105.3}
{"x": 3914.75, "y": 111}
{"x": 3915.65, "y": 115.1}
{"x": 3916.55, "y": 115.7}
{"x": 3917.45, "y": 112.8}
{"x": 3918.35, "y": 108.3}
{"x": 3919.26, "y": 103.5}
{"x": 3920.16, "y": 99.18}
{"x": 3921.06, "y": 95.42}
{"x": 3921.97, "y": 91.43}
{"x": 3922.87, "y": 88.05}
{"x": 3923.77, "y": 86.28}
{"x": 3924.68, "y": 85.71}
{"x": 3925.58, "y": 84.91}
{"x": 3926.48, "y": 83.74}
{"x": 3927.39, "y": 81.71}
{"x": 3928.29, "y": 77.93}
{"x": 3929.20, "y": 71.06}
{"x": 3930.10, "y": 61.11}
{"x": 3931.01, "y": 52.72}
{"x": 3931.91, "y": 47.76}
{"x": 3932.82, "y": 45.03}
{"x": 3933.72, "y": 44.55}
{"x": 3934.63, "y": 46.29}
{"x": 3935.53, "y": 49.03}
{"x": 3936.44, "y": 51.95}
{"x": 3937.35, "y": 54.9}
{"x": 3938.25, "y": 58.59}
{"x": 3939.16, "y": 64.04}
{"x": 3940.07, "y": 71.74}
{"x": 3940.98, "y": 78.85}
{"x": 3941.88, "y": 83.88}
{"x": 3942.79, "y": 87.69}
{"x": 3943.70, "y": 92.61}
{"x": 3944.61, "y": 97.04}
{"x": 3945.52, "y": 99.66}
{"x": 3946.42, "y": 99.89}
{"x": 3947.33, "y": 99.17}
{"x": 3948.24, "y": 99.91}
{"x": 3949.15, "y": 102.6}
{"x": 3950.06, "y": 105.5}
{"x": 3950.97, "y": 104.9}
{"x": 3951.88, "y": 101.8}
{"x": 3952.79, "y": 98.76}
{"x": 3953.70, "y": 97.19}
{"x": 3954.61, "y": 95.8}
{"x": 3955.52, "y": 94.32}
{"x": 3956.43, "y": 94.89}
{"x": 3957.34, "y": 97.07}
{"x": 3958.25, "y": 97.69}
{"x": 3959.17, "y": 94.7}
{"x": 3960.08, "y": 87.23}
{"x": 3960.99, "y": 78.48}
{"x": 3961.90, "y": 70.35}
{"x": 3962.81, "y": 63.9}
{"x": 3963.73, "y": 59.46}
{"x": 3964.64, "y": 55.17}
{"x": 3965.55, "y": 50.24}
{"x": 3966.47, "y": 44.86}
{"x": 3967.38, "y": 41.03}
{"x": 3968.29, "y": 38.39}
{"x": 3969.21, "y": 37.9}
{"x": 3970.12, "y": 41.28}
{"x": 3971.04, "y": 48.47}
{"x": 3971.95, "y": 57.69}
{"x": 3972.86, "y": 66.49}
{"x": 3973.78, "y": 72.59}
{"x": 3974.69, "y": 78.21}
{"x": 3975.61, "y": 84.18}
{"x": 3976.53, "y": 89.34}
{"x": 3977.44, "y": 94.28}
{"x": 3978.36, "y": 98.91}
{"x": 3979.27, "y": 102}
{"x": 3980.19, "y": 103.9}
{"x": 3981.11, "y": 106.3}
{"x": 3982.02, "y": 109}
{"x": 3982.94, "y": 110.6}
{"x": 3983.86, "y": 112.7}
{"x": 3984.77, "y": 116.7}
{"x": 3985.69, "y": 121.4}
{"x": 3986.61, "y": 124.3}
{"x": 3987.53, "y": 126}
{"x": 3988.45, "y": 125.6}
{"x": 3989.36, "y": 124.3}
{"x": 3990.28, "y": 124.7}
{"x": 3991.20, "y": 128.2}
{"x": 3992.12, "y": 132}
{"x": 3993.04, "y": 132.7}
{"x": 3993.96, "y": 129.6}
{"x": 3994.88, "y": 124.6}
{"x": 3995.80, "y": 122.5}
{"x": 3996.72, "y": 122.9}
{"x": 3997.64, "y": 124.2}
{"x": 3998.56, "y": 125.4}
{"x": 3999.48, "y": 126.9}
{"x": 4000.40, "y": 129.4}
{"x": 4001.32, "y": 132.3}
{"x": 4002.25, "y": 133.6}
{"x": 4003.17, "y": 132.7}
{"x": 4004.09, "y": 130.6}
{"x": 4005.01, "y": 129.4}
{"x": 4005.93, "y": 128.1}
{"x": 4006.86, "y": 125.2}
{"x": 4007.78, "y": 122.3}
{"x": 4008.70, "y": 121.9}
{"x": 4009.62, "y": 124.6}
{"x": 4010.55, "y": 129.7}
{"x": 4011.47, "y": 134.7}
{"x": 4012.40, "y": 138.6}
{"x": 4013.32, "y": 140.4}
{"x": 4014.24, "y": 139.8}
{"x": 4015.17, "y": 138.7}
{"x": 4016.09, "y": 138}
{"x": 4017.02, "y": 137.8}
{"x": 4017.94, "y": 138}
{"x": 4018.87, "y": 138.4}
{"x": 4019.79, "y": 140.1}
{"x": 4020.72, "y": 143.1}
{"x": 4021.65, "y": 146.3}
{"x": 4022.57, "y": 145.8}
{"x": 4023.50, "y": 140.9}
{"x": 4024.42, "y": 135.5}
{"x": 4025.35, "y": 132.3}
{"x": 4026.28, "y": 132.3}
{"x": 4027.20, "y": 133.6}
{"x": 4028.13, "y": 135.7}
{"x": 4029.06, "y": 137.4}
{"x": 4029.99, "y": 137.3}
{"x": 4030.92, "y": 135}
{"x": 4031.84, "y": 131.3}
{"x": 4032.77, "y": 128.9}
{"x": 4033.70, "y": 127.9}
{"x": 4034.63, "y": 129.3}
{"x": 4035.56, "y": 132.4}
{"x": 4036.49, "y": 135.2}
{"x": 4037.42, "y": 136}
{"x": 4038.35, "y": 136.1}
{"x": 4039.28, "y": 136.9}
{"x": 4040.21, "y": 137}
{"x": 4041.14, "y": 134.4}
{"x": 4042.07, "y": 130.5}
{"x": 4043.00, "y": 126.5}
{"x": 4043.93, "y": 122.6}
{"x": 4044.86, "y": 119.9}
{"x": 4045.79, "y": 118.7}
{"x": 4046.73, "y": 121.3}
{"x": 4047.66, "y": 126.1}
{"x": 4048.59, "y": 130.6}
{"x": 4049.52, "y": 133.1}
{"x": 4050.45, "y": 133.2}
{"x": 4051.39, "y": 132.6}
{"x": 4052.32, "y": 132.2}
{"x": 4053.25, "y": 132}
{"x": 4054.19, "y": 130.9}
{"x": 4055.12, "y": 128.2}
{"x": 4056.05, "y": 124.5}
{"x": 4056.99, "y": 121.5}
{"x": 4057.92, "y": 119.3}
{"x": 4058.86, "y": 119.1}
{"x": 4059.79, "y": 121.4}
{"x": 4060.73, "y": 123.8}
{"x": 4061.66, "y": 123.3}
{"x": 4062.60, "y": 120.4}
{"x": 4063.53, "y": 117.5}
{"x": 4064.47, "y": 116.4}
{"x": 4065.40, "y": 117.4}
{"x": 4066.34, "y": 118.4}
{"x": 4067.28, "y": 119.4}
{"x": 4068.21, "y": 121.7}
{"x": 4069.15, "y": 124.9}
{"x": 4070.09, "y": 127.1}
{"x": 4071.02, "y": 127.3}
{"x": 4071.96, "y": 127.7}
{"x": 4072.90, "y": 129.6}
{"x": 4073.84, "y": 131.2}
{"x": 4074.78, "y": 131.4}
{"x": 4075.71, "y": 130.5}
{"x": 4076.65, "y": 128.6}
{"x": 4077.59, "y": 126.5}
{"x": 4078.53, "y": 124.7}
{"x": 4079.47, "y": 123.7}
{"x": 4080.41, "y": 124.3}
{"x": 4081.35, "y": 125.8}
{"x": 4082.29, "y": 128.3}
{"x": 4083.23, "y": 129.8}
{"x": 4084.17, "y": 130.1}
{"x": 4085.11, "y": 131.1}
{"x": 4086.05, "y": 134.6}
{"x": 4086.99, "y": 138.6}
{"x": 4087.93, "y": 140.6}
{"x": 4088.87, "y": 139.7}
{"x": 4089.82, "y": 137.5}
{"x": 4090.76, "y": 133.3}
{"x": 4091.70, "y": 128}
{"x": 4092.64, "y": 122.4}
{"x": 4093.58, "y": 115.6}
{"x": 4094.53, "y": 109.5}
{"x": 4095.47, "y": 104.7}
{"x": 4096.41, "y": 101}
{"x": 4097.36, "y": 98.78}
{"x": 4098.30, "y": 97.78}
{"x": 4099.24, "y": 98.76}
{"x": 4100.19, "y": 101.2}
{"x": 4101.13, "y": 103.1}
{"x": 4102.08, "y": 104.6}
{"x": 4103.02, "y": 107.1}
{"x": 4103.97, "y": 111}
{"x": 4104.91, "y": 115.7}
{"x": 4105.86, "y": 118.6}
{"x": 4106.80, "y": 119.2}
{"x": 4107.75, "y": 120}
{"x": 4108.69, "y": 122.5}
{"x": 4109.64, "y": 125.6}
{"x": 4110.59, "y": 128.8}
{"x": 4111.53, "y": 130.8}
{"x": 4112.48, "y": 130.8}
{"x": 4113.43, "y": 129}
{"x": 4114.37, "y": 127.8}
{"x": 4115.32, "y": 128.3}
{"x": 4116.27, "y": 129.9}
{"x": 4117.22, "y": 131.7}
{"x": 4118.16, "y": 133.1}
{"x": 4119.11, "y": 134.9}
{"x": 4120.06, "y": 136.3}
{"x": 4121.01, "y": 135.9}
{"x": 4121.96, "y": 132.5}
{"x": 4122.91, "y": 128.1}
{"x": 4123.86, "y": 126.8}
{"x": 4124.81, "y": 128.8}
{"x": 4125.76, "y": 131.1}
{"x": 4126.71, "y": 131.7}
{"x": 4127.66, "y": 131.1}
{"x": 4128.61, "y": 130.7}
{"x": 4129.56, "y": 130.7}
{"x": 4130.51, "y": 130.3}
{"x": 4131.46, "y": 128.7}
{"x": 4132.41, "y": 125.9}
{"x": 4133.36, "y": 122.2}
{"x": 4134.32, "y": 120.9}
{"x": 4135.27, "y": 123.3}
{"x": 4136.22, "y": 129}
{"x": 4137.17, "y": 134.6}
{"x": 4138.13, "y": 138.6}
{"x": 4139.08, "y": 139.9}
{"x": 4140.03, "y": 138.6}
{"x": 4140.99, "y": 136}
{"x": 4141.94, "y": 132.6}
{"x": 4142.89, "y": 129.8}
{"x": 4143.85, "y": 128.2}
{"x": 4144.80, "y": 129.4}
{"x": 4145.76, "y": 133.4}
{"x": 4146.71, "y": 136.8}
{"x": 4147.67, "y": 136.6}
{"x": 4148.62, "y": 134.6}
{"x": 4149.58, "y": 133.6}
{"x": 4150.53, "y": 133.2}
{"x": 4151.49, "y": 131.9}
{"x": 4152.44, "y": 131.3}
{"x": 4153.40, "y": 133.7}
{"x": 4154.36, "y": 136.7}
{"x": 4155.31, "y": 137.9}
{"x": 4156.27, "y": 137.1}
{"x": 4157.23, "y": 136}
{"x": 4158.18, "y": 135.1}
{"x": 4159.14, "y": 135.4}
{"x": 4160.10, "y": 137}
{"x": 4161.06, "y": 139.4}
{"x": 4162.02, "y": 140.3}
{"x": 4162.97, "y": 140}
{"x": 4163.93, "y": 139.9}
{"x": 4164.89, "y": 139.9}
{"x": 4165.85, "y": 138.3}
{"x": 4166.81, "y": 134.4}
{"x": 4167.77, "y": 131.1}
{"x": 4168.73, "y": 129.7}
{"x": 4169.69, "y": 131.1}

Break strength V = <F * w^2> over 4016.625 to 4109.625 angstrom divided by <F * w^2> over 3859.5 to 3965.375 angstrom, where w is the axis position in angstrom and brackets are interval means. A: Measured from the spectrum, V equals 1.6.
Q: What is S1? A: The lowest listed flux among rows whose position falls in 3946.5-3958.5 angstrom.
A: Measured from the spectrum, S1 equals 94.32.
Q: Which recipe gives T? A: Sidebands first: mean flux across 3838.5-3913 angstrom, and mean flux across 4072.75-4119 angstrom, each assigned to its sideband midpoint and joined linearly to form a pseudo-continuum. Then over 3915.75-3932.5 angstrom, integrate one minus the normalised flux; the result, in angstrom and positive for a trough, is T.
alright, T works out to 1.8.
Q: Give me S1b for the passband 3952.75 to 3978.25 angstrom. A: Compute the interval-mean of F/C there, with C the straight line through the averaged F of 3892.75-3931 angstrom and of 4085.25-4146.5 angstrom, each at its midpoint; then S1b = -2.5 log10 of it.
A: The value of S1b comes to 0.38 mag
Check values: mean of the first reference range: 94.9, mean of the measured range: 72.4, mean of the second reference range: 125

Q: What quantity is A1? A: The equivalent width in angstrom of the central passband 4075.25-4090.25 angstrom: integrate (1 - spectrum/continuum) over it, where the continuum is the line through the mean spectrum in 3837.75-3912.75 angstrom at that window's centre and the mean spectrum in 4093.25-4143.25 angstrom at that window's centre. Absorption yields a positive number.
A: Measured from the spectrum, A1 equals -1.5 angstrom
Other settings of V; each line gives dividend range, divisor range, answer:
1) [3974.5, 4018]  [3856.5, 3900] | 1.47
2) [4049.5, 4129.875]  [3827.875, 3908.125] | 1.64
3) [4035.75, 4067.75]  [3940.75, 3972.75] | 1.66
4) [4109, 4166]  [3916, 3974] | 1.88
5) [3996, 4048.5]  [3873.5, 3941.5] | 1.65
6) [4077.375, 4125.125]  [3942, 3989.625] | 1.49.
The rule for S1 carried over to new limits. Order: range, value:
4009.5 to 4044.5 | 122.6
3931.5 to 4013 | 37.9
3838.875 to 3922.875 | 56.54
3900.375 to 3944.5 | 44.55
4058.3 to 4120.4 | 97.78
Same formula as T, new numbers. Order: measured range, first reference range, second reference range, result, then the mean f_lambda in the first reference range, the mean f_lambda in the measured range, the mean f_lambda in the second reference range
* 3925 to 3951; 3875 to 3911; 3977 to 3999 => 6.94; 88.2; 75.4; 118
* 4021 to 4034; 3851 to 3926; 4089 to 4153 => -2.74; 92.5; 136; 126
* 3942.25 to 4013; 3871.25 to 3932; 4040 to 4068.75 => 4.10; 89.8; 102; 125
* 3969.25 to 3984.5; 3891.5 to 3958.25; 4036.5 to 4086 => 2.75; 89.1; 85.1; 127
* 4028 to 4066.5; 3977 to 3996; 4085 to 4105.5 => -3.54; 118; 128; 117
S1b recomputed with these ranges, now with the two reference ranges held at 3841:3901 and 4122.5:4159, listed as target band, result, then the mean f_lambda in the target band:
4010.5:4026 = -0.23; 139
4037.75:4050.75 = -0.11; 129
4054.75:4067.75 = -0.01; 121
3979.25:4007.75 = -0.14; 123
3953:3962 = 0.12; 91.8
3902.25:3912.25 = -0.05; 99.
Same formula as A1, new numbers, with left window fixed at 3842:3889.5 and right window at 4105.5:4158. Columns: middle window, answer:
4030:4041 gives -1.68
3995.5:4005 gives -1.54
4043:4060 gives -1.11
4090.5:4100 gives 1.13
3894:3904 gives -0.19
